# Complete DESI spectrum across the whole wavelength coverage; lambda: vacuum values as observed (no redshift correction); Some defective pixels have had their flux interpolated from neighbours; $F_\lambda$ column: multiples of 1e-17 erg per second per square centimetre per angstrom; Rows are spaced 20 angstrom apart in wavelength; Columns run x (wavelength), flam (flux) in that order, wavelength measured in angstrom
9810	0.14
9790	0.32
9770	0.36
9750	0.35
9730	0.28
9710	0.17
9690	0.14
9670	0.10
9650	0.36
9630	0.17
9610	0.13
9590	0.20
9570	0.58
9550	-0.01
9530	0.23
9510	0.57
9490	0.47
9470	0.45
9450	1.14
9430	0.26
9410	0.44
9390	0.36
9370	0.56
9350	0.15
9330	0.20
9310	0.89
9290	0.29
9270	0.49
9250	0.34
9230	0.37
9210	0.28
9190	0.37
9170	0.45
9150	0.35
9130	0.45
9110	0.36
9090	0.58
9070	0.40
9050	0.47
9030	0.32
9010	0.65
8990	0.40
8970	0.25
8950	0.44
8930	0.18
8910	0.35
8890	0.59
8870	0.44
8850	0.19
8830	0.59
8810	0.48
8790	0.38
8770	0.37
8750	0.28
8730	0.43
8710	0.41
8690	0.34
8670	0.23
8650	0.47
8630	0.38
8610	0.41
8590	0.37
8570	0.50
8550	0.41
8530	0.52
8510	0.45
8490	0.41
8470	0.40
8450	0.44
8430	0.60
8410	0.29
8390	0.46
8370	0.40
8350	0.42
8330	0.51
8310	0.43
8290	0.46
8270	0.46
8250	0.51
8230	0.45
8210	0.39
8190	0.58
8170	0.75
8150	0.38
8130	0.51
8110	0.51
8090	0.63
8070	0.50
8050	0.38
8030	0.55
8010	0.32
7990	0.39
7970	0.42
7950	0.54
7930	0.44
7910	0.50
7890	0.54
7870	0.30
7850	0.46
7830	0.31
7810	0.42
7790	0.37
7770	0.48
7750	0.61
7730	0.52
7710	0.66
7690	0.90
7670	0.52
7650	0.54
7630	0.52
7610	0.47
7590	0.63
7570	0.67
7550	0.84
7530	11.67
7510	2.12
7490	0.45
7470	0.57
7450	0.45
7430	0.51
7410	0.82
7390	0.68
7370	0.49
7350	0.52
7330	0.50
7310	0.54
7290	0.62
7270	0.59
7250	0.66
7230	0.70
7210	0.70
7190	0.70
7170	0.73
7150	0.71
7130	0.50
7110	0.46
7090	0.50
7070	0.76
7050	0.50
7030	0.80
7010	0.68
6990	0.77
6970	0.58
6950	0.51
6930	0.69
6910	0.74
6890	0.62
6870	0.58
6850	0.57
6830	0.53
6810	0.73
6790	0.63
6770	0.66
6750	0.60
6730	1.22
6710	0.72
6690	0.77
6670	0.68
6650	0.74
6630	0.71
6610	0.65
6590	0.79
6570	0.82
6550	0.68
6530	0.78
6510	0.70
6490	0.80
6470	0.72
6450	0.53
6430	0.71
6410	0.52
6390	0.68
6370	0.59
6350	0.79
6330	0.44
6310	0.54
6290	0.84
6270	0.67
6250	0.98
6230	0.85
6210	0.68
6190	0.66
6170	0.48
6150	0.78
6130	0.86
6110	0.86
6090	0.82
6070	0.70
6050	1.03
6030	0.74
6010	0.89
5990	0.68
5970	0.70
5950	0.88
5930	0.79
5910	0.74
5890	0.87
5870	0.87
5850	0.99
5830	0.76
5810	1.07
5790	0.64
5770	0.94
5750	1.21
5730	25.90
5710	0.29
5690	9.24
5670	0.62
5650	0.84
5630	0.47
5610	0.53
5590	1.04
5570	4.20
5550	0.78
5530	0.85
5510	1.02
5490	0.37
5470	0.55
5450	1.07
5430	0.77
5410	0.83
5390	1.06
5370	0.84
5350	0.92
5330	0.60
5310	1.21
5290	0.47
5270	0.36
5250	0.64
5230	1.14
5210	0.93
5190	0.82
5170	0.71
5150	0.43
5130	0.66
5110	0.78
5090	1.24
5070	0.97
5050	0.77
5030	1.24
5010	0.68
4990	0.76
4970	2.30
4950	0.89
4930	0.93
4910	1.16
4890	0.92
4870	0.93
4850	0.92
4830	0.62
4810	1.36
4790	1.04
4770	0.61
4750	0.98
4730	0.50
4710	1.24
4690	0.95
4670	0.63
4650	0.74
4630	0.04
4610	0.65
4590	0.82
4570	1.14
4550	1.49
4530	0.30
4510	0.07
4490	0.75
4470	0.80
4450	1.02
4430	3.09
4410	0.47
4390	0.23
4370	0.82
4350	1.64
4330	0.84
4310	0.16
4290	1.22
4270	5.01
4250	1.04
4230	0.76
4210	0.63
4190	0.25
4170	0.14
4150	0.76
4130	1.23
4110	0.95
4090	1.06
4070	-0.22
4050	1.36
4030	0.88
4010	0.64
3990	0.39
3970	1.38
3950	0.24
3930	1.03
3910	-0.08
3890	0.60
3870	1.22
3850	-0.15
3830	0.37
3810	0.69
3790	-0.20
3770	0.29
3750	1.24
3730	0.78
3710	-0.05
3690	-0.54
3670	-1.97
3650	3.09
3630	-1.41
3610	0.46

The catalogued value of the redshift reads 0.15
